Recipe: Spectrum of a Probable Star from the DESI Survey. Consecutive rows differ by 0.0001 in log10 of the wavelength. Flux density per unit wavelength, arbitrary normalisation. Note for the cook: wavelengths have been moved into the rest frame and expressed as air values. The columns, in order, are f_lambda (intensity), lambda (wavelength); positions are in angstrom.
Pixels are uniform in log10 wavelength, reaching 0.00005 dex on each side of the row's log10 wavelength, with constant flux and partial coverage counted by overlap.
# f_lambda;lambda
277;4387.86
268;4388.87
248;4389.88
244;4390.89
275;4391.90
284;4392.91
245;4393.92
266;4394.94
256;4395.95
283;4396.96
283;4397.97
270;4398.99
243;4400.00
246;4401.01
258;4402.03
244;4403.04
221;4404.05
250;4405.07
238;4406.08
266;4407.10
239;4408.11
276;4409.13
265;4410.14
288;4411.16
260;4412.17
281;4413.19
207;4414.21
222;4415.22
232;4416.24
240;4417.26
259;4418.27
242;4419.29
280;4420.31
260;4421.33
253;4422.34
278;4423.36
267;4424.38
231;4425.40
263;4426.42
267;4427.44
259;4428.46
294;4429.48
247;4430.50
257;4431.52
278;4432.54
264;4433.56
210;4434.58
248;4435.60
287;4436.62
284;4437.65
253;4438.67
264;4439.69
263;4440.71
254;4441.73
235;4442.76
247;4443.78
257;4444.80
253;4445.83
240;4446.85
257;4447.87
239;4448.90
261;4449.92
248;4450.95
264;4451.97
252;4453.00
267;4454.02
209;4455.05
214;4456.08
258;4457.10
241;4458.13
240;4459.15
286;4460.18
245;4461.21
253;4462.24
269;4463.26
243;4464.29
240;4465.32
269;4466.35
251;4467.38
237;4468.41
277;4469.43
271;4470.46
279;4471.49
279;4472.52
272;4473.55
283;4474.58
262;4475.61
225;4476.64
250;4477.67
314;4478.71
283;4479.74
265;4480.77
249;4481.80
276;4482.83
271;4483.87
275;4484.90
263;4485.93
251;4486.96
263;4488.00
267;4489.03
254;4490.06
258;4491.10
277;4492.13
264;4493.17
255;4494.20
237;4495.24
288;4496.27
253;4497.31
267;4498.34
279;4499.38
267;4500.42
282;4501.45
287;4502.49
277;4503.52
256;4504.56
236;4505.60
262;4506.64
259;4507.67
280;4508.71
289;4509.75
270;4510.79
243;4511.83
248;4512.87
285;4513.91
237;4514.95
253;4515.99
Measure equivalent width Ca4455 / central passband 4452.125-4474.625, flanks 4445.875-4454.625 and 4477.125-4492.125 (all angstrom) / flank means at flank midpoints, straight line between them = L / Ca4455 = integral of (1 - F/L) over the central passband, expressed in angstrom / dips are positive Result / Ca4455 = 0.3 angstrom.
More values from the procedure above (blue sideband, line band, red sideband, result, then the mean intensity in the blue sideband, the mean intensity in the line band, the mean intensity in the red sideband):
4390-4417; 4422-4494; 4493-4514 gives 0.5 angstrom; 255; 259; 266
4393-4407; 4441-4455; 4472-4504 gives 0.6 angstrom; 255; 251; 268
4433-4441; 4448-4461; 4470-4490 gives 0.7 angstrom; 259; 248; 268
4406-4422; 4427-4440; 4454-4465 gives -0.6 angstrom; 254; 262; 247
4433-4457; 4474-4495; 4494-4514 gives -0.3 angstrom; 251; 265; 266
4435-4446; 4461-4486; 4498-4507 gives -0.1 angstrom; 258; 264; 268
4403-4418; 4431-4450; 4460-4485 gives 0.1 angstrom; 249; 255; 264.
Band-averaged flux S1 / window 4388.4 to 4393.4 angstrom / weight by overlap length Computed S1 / 264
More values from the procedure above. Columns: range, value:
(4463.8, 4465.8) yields 241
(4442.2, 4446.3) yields 248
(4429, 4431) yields 270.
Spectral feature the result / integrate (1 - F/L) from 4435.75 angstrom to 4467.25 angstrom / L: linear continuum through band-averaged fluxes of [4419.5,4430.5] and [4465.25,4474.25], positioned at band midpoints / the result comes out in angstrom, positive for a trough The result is 1.4 angstrom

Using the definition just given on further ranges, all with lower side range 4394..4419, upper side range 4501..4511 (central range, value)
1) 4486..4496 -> 0.3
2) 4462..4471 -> 0.2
